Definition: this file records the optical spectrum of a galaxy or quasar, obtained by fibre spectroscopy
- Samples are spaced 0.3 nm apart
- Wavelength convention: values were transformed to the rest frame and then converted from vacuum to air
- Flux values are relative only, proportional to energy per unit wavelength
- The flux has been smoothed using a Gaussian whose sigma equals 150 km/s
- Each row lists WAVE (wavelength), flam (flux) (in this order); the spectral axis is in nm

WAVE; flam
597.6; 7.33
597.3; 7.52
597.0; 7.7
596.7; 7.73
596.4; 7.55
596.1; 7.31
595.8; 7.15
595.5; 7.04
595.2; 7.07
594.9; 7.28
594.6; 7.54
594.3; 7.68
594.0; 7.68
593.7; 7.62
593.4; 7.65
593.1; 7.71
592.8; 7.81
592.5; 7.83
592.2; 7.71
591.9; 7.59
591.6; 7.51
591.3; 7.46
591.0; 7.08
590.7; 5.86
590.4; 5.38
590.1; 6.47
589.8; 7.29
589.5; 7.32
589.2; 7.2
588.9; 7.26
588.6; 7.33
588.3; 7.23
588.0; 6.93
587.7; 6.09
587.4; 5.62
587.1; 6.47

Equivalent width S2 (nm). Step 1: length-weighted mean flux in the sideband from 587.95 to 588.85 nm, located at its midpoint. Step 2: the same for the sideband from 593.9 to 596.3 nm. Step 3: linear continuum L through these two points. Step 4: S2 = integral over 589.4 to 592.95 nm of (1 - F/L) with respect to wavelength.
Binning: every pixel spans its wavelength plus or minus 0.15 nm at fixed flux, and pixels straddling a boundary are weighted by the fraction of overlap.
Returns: 0.08 nm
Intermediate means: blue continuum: 7.2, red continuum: 7.34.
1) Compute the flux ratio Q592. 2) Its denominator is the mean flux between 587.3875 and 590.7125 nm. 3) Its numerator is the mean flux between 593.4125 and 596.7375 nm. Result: 1.10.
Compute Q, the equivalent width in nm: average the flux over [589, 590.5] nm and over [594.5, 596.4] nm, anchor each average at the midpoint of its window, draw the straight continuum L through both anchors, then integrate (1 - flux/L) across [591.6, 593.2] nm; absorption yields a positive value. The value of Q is -0.16 nm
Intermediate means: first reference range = 6.79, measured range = 7.71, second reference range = 7.25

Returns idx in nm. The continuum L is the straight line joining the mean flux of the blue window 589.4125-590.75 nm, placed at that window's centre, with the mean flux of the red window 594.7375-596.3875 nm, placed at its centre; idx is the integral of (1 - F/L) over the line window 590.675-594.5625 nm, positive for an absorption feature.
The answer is -0.41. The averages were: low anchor 6.47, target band 7.53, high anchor 7.2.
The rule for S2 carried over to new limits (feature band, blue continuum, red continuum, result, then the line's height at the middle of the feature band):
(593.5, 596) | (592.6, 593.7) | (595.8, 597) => 0.07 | 7.61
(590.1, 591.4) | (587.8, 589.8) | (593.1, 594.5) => 0.17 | 7.37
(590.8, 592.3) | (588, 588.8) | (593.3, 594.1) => 0.01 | 7.47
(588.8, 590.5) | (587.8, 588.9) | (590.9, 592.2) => 0.10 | 7.26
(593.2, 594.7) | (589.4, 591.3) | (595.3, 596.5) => -0.13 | 7.02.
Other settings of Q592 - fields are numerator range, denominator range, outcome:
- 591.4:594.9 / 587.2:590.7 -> 1.14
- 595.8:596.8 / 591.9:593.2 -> 0.96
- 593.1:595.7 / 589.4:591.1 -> 1.14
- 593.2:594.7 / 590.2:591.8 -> 1.14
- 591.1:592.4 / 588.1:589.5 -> 1.04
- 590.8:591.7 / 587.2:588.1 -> 1.17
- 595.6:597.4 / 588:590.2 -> 1.05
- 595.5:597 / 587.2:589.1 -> 1.10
